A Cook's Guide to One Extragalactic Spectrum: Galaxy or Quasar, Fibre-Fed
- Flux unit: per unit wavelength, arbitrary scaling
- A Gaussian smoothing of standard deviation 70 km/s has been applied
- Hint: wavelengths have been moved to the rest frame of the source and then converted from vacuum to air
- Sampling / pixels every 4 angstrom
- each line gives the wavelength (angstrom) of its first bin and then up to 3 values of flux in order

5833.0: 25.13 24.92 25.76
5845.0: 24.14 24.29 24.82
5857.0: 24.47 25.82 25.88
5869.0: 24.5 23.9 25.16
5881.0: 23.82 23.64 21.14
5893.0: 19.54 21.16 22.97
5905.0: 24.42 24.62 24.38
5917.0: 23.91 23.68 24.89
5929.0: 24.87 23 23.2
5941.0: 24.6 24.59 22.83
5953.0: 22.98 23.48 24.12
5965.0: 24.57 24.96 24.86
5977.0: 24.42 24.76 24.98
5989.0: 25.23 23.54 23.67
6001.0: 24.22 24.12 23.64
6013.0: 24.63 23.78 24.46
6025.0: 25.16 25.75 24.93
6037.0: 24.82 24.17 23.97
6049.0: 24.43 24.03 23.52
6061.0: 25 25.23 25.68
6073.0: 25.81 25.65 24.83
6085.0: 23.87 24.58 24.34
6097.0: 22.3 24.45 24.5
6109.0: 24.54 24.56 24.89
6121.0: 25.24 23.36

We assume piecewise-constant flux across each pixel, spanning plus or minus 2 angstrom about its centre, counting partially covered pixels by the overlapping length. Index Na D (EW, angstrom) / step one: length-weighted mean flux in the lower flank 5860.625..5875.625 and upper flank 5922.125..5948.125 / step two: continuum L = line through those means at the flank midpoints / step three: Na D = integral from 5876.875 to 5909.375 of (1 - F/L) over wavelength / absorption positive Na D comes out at 2.5 angstrom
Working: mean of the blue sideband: 24.9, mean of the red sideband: 24.1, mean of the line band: 22.7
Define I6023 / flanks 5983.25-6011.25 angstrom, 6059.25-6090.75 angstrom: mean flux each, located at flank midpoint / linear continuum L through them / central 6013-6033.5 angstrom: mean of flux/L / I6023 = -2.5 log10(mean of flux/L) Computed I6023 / -0.013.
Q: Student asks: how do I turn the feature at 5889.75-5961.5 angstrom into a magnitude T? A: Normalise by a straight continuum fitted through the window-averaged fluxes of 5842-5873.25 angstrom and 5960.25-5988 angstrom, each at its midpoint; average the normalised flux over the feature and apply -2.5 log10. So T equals 0.06 mag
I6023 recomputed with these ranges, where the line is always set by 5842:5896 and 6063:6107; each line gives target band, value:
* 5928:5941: 0.018 mag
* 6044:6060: 0.022 mag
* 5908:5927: -0.009 mag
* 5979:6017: 0.003 mag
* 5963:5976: -0.022 mag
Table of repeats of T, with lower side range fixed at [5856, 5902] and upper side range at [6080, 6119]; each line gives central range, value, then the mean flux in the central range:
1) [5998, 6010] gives 0.00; 24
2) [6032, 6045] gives -0.02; 24.5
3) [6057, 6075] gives -0.05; 25.2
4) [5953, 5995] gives -0.03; 24.4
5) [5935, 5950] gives -0.01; 23.9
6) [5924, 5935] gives -0.02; 24.2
